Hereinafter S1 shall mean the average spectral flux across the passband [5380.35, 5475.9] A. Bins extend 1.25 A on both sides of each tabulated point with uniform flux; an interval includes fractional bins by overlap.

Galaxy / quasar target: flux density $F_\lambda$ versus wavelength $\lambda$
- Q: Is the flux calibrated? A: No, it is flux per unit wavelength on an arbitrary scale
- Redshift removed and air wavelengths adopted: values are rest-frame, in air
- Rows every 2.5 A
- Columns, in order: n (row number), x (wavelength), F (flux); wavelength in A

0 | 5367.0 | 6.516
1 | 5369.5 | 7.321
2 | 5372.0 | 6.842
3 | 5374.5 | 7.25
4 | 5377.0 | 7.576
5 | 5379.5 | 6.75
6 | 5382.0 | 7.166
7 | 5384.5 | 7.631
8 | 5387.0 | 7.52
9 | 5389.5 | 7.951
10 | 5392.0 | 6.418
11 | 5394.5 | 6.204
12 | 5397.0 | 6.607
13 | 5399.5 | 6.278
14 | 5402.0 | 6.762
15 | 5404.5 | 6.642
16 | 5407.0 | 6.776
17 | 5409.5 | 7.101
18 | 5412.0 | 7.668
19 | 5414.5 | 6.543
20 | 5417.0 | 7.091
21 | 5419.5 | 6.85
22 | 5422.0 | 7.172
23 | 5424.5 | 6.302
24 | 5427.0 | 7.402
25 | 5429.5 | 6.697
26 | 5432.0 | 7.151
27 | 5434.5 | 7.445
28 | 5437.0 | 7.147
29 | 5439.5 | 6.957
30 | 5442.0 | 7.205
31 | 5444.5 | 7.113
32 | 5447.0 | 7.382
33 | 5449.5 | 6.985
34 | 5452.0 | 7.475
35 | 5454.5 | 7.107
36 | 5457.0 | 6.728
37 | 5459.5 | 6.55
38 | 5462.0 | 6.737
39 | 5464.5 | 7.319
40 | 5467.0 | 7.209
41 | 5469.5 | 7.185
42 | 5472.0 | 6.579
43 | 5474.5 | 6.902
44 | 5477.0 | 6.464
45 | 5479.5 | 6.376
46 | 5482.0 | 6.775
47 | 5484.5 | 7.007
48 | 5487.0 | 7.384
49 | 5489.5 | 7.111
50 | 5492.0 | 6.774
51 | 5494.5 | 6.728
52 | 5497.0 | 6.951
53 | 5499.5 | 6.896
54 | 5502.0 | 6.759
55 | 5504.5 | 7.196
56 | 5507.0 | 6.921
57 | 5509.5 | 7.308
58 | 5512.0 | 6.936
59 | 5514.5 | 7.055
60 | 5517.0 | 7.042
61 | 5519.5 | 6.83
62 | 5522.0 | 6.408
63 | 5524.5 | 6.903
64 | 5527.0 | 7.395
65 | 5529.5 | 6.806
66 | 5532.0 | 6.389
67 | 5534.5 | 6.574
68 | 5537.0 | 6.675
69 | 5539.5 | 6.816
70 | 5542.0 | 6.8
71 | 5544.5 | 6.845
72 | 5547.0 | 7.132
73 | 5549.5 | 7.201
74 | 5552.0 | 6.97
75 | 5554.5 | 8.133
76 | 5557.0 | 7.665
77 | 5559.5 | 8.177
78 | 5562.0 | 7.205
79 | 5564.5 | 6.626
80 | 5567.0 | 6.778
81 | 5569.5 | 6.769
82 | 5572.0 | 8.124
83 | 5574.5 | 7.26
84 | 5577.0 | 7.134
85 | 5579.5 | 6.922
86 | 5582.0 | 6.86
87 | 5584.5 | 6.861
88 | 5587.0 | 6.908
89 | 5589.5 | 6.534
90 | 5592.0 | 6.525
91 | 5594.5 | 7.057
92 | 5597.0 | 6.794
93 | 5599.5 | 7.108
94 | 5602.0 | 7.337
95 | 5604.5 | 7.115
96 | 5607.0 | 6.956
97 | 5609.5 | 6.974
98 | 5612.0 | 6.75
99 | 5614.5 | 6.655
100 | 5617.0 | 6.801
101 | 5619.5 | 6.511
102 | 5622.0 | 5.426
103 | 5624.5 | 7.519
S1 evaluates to 7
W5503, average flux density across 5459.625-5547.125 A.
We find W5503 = 6.88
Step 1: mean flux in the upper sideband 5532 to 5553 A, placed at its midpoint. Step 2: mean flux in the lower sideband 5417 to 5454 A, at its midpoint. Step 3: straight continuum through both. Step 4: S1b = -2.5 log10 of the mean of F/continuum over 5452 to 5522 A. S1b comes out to 0.01 mag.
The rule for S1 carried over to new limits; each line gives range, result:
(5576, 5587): 6.94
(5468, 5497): 6.85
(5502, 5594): 7.02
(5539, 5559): 7.25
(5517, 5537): 6.77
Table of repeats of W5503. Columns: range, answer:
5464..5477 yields 6.97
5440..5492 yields 6.97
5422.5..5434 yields 6.94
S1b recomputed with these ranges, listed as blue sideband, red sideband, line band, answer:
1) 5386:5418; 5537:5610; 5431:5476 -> -0.02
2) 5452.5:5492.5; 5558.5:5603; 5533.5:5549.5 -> 0.02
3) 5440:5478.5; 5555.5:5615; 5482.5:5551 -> 0.02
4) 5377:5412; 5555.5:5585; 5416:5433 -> 0.01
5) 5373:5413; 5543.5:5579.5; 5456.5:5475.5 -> 0.03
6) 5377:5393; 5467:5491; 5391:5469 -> 0.02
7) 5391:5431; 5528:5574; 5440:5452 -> -0.05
